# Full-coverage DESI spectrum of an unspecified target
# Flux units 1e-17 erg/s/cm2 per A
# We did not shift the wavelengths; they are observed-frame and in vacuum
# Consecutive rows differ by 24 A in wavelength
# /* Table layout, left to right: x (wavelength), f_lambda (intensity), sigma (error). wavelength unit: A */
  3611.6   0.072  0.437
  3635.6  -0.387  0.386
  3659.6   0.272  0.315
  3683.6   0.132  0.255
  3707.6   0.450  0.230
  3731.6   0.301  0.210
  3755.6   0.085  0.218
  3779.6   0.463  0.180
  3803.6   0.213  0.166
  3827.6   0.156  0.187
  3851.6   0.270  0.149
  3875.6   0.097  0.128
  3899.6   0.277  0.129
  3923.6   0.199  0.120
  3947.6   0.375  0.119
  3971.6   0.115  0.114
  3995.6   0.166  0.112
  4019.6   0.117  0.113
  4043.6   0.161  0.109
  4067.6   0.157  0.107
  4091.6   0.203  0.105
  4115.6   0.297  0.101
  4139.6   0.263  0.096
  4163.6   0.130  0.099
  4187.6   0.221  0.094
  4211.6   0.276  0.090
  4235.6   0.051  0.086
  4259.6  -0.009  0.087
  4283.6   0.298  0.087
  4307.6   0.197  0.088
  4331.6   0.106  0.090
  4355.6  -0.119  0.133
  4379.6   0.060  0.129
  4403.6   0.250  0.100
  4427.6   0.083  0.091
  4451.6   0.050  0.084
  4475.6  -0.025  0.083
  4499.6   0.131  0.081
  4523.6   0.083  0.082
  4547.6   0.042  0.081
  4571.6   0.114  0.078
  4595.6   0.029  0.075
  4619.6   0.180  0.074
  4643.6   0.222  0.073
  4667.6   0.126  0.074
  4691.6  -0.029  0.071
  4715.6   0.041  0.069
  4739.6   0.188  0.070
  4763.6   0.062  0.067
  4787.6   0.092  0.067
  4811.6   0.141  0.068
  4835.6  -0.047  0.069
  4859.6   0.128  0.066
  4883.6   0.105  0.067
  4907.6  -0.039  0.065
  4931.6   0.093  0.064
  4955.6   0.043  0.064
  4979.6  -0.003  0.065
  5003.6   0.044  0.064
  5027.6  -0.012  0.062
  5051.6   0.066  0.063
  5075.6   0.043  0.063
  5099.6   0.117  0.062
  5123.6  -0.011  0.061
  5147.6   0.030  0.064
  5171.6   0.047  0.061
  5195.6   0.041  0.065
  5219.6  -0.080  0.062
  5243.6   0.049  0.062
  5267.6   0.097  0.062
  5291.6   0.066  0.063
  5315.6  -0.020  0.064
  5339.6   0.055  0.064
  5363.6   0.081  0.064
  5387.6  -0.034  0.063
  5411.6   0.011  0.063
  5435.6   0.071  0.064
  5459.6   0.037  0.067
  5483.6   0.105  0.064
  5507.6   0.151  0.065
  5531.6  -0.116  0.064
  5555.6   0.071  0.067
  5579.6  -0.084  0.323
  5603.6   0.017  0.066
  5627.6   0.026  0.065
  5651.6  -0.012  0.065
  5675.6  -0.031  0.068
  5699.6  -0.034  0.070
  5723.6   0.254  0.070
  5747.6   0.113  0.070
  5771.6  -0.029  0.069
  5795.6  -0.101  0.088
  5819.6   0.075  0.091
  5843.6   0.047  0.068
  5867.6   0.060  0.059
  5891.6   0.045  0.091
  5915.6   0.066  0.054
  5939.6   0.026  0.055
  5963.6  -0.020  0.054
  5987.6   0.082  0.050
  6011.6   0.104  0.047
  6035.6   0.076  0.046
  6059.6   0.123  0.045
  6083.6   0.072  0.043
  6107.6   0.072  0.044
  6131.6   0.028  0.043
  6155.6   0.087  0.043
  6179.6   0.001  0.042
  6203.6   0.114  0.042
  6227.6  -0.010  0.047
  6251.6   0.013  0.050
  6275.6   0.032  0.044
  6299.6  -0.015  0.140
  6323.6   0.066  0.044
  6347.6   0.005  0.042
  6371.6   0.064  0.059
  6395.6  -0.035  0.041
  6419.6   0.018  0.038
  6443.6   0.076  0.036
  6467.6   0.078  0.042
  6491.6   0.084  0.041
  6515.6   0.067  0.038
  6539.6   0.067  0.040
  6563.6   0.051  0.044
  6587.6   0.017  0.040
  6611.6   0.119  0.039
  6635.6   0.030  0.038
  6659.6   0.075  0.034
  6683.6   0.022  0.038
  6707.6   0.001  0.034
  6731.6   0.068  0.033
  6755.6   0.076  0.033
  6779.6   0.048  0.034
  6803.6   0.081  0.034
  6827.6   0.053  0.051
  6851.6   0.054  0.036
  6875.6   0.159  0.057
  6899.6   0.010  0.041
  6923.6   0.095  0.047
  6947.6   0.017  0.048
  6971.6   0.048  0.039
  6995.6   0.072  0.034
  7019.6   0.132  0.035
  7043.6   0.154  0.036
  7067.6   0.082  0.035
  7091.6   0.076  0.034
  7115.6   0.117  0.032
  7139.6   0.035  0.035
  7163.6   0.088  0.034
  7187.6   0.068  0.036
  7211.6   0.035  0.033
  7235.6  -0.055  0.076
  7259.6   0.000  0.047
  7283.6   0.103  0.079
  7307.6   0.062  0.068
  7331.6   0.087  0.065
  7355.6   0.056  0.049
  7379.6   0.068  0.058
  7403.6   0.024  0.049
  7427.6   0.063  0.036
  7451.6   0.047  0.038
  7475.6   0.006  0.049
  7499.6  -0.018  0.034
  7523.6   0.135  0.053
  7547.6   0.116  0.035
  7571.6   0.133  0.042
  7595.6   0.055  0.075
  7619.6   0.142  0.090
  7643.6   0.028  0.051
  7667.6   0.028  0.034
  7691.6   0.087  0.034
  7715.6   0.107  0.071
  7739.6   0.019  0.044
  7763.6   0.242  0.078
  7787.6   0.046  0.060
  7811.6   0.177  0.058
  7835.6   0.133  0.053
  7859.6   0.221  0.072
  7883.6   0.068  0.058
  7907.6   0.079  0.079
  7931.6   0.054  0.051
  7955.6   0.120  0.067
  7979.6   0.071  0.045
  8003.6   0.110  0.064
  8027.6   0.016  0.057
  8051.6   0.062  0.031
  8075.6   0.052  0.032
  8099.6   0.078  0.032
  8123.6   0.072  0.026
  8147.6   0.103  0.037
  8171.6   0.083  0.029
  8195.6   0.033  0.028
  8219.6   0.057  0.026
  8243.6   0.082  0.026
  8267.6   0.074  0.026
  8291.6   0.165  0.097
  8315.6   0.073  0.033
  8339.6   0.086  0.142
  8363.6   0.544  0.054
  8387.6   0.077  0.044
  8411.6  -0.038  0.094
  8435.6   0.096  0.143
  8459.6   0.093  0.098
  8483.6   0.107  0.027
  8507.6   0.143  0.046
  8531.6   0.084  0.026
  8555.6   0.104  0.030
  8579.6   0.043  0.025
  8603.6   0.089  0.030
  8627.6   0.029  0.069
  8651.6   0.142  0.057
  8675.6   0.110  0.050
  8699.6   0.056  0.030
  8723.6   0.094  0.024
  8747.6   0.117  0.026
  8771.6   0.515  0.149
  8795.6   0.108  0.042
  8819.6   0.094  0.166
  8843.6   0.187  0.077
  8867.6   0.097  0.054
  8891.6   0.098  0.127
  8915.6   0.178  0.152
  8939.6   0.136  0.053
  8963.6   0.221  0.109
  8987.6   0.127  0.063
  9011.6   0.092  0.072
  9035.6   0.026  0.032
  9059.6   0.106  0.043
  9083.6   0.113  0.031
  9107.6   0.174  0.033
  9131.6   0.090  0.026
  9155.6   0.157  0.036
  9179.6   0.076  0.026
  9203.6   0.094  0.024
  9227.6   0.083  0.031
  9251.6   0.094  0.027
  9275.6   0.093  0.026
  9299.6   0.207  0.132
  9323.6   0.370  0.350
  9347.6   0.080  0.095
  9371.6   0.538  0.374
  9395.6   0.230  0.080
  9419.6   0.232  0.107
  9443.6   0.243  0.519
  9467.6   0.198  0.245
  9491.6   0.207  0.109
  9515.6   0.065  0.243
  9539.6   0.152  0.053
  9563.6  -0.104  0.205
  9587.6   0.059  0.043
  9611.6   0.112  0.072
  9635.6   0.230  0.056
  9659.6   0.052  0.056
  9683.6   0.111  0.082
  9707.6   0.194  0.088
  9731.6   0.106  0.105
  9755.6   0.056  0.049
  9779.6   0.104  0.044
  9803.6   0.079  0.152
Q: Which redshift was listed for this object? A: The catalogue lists 1.241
